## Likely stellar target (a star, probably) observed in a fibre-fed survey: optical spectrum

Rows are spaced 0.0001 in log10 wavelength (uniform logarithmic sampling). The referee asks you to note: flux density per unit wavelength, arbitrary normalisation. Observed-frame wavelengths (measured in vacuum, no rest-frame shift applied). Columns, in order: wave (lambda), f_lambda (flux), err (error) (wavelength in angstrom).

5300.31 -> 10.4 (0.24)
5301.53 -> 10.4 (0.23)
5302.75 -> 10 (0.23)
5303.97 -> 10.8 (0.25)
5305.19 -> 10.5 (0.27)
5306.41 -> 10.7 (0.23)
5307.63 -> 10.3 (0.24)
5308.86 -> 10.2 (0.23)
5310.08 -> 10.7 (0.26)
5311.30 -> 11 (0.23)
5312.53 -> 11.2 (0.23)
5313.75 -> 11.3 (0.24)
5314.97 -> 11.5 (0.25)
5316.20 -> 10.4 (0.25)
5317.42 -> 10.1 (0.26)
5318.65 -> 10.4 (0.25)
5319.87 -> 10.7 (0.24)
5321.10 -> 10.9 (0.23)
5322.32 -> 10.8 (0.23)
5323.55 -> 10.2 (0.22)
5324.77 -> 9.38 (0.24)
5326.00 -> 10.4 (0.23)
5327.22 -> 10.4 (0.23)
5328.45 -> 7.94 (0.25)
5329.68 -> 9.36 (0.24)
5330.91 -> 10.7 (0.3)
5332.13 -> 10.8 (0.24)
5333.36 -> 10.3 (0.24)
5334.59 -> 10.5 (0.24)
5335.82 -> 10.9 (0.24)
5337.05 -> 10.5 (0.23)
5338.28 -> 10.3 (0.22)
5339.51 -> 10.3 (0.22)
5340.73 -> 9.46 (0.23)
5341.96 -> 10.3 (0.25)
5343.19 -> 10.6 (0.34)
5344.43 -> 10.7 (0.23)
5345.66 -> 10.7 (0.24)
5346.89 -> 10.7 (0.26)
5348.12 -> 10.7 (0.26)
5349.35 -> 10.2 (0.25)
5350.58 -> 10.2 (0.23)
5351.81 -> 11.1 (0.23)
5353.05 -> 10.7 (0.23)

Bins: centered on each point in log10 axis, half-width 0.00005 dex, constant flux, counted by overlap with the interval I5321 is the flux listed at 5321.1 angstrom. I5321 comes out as 10.9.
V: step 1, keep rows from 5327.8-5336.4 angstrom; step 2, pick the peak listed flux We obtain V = 10.9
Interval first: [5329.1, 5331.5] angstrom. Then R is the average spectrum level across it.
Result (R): 10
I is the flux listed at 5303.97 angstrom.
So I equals 10.8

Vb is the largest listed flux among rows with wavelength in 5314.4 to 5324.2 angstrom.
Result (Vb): 11.5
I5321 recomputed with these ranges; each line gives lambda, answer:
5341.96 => 10.3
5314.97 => 11.5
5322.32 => 10.8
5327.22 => 10.4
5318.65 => 10.4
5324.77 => 9.38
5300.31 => 10.4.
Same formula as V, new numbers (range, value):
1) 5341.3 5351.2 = 10.7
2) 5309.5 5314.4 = 11.3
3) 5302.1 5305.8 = 10.8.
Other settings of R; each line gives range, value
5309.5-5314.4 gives 11.1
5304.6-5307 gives 10.6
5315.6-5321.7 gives 10.5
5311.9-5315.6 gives 11.3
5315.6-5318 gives 10.3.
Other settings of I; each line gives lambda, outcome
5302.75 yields 10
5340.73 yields 9.46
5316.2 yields 10.4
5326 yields 10.4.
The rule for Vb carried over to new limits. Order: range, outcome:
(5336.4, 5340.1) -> 10.5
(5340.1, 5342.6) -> 10.3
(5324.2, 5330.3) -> 10.4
